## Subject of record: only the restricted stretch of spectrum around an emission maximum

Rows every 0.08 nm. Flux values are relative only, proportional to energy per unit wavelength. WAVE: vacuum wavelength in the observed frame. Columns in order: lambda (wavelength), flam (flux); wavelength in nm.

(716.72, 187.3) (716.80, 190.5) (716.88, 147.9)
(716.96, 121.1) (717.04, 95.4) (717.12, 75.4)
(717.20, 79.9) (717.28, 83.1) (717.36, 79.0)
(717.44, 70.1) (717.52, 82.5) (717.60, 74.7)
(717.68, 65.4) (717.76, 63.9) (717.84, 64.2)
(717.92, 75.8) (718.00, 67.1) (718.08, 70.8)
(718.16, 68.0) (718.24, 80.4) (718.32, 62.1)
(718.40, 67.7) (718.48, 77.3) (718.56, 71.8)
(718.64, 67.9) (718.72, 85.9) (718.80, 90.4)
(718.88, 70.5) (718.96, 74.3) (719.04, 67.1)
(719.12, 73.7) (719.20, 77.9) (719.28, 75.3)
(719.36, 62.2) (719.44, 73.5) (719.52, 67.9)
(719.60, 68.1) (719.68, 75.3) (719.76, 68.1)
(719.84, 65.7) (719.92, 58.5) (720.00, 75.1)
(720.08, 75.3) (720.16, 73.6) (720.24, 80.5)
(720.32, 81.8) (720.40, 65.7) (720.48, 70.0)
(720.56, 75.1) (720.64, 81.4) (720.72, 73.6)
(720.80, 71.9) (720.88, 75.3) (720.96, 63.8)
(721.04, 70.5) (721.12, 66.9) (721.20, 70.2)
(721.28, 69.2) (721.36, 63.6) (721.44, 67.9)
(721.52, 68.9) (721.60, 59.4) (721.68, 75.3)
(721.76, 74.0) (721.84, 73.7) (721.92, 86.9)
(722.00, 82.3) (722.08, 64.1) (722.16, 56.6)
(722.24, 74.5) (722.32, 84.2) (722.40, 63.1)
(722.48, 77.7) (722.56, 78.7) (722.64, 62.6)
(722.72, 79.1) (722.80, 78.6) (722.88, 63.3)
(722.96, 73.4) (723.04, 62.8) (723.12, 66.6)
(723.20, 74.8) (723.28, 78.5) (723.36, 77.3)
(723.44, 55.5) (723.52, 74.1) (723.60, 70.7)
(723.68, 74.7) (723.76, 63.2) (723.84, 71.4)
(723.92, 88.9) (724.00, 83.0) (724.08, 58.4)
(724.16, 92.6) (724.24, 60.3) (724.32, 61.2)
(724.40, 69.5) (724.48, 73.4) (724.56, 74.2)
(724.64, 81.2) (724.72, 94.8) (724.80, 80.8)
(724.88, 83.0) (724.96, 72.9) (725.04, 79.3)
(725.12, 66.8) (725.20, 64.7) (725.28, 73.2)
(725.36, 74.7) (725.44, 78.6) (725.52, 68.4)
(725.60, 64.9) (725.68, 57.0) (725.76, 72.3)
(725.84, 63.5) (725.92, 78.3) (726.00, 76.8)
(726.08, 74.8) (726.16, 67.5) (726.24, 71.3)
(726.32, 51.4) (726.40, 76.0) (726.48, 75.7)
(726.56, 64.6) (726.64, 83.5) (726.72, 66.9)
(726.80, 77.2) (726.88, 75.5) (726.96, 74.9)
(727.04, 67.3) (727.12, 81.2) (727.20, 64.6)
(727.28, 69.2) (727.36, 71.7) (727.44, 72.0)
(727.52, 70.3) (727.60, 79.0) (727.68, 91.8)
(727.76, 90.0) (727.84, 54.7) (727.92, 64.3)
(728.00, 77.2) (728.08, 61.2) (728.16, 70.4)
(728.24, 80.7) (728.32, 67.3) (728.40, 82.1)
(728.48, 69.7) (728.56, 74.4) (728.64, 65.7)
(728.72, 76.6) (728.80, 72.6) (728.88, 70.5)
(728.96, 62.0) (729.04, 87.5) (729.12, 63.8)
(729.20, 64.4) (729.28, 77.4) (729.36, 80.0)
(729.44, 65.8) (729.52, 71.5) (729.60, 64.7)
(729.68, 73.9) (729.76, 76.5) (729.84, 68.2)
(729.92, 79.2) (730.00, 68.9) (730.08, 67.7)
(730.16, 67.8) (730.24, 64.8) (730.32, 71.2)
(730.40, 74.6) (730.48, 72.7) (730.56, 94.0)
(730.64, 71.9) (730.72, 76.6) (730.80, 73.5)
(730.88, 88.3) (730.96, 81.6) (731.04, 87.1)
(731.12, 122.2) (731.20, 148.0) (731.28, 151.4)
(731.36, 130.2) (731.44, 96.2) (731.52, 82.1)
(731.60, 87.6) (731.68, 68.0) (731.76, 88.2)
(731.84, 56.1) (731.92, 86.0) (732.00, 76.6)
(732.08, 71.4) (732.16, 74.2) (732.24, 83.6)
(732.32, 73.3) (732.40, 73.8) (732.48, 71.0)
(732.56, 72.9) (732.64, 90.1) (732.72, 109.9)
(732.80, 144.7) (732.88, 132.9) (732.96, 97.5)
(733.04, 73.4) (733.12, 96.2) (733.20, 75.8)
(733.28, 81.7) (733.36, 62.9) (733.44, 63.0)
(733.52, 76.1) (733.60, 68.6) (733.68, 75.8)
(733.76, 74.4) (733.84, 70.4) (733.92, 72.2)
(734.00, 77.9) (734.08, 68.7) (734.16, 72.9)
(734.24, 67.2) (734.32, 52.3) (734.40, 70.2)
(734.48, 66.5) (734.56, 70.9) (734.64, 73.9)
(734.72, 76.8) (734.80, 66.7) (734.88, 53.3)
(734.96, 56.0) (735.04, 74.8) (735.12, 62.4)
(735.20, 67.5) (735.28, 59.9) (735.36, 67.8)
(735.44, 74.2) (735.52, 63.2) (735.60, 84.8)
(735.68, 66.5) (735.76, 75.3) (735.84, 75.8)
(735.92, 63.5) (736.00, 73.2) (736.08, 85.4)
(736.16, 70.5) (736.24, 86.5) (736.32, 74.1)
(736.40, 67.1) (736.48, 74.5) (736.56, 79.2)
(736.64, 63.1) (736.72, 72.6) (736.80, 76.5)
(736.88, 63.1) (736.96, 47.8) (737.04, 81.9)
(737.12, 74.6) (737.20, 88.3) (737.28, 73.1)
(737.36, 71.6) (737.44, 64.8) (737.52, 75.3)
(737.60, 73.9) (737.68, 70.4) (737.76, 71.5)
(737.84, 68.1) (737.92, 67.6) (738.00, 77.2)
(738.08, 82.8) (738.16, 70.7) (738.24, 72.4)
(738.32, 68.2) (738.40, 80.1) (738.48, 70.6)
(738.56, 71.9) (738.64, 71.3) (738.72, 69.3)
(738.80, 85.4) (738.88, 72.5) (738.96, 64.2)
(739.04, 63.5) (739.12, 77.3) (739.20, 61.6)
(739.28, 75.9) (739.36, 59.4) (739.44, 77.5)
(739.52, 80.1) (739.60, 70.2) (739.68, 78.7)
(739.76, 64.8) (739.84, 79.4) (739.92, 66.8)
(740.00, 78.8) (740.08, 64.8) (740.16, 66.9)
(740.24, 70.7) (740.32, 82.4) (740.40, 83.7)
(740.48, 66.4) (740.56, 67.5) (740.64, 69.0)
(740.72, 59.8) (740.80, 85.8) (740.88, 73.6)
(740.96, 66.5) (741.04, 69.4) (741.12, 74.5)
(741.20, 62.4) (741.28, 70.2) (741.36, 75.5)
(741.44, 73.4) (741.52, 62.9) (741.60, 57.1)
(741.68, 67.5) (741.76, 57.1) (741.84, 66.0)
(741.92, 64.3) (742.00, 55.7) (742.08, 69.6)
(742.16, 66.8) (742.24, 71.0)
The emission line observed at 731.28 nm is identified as [S II]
